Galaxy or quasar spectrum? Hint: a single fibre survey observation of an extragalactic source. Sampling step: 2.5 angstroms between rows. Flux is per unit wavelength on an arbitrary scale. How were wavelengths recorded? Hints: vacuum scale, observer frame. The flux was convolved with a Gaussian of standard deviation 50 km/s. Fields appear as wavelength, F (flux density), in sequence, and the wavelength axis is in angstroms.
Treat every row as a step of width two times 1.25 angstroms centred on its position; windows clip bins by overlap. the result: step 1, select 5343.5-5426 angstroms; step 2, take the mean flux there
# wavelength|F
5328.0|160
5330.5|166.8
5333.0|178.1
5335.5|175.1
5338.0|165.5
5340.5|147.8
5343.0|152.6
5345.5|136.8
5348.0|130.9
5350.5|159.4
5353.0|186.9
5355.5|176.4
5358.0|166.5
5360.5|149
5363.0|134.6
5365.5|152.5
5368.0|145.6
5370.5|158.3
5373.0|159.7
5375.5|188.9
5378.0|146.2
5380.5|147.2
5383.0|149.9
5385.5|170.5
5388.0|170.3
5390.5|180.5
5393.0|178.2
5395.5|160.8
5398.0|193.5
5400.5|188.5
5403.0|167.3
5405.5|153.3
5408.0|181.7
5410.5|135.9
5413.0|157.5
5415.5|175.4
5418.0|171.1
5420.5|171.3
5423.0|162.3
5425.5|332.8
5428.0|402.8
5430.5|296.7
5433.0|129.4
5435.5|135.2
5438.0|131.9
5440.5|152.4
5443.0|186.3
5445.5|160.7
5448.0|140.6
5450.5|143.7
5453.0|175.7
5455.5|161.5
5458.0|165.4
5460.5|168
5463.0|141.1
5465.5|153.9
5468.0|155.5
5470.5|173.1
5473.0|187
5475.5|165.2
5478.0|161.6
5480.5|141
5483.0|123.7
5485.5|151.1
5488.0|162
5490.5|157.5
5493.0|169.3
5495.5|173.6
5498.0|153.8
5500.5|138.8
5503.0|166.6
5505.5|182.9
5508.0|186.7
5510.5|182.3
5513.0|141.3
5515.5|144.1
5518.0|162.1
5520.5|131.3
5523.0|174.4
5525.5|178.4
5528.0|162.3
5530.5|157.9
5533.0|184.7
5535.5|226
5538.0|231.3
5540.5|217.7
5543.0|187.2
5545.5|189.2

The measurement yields 166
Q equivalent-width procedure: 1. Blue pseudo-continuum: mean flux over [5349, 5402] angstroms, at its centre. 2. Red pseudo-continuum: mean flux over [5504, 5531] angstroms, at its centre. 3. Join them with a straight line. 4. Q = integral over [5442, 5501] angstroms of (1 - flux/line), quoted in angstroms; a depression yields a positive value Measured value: 2.0 angstroms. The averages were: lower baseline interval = 165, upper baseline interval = 164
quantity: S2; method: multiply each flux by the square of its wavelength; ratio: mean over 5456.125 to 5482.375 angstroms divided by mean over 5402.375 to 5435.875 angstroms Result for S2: 0.8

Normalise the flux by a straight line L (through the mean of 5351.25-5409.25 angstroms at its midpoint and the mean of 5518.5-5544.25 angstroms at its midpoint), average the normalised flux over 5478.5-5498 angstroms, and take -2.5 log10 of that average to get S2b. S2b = 0.16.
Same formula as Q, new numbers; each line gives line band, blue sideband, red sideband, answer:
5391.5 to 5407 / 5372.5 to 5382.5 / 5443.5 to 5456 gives -1.4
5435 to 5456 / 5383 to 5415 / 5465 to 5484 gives 1.0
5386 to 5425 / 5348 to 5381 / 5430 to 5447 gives -2.7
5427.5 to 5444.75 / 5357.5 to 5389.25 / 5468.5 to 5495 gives -4.0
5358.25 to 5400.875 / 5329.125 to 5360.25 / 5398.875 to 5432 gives 4.9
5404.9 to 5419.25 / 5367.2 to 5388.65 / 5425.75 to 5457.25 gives 1.0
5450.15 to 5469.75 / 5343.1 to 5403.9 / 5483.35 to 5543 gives 1.0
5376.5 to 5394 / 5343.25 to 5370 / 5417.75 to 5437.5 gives 1.8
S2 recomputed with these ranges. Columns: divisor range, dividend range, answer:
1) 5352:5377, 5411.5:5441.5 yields 1.28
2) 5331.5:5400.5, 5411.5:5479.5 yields 1.14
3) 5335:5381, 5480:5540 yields 1.13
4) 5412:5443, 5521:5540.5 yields 0.97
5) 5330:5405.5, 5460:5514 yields 1.03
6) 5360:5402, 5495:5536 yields 1.07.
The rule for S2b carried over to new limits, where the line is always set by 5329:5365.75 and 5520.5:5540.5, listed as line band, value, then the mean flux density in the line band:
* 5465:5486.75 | 0.14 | 157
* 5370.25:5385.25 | 0.03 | 159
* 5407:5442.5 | -0.15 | 195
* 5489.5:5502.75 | 0.14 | 159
